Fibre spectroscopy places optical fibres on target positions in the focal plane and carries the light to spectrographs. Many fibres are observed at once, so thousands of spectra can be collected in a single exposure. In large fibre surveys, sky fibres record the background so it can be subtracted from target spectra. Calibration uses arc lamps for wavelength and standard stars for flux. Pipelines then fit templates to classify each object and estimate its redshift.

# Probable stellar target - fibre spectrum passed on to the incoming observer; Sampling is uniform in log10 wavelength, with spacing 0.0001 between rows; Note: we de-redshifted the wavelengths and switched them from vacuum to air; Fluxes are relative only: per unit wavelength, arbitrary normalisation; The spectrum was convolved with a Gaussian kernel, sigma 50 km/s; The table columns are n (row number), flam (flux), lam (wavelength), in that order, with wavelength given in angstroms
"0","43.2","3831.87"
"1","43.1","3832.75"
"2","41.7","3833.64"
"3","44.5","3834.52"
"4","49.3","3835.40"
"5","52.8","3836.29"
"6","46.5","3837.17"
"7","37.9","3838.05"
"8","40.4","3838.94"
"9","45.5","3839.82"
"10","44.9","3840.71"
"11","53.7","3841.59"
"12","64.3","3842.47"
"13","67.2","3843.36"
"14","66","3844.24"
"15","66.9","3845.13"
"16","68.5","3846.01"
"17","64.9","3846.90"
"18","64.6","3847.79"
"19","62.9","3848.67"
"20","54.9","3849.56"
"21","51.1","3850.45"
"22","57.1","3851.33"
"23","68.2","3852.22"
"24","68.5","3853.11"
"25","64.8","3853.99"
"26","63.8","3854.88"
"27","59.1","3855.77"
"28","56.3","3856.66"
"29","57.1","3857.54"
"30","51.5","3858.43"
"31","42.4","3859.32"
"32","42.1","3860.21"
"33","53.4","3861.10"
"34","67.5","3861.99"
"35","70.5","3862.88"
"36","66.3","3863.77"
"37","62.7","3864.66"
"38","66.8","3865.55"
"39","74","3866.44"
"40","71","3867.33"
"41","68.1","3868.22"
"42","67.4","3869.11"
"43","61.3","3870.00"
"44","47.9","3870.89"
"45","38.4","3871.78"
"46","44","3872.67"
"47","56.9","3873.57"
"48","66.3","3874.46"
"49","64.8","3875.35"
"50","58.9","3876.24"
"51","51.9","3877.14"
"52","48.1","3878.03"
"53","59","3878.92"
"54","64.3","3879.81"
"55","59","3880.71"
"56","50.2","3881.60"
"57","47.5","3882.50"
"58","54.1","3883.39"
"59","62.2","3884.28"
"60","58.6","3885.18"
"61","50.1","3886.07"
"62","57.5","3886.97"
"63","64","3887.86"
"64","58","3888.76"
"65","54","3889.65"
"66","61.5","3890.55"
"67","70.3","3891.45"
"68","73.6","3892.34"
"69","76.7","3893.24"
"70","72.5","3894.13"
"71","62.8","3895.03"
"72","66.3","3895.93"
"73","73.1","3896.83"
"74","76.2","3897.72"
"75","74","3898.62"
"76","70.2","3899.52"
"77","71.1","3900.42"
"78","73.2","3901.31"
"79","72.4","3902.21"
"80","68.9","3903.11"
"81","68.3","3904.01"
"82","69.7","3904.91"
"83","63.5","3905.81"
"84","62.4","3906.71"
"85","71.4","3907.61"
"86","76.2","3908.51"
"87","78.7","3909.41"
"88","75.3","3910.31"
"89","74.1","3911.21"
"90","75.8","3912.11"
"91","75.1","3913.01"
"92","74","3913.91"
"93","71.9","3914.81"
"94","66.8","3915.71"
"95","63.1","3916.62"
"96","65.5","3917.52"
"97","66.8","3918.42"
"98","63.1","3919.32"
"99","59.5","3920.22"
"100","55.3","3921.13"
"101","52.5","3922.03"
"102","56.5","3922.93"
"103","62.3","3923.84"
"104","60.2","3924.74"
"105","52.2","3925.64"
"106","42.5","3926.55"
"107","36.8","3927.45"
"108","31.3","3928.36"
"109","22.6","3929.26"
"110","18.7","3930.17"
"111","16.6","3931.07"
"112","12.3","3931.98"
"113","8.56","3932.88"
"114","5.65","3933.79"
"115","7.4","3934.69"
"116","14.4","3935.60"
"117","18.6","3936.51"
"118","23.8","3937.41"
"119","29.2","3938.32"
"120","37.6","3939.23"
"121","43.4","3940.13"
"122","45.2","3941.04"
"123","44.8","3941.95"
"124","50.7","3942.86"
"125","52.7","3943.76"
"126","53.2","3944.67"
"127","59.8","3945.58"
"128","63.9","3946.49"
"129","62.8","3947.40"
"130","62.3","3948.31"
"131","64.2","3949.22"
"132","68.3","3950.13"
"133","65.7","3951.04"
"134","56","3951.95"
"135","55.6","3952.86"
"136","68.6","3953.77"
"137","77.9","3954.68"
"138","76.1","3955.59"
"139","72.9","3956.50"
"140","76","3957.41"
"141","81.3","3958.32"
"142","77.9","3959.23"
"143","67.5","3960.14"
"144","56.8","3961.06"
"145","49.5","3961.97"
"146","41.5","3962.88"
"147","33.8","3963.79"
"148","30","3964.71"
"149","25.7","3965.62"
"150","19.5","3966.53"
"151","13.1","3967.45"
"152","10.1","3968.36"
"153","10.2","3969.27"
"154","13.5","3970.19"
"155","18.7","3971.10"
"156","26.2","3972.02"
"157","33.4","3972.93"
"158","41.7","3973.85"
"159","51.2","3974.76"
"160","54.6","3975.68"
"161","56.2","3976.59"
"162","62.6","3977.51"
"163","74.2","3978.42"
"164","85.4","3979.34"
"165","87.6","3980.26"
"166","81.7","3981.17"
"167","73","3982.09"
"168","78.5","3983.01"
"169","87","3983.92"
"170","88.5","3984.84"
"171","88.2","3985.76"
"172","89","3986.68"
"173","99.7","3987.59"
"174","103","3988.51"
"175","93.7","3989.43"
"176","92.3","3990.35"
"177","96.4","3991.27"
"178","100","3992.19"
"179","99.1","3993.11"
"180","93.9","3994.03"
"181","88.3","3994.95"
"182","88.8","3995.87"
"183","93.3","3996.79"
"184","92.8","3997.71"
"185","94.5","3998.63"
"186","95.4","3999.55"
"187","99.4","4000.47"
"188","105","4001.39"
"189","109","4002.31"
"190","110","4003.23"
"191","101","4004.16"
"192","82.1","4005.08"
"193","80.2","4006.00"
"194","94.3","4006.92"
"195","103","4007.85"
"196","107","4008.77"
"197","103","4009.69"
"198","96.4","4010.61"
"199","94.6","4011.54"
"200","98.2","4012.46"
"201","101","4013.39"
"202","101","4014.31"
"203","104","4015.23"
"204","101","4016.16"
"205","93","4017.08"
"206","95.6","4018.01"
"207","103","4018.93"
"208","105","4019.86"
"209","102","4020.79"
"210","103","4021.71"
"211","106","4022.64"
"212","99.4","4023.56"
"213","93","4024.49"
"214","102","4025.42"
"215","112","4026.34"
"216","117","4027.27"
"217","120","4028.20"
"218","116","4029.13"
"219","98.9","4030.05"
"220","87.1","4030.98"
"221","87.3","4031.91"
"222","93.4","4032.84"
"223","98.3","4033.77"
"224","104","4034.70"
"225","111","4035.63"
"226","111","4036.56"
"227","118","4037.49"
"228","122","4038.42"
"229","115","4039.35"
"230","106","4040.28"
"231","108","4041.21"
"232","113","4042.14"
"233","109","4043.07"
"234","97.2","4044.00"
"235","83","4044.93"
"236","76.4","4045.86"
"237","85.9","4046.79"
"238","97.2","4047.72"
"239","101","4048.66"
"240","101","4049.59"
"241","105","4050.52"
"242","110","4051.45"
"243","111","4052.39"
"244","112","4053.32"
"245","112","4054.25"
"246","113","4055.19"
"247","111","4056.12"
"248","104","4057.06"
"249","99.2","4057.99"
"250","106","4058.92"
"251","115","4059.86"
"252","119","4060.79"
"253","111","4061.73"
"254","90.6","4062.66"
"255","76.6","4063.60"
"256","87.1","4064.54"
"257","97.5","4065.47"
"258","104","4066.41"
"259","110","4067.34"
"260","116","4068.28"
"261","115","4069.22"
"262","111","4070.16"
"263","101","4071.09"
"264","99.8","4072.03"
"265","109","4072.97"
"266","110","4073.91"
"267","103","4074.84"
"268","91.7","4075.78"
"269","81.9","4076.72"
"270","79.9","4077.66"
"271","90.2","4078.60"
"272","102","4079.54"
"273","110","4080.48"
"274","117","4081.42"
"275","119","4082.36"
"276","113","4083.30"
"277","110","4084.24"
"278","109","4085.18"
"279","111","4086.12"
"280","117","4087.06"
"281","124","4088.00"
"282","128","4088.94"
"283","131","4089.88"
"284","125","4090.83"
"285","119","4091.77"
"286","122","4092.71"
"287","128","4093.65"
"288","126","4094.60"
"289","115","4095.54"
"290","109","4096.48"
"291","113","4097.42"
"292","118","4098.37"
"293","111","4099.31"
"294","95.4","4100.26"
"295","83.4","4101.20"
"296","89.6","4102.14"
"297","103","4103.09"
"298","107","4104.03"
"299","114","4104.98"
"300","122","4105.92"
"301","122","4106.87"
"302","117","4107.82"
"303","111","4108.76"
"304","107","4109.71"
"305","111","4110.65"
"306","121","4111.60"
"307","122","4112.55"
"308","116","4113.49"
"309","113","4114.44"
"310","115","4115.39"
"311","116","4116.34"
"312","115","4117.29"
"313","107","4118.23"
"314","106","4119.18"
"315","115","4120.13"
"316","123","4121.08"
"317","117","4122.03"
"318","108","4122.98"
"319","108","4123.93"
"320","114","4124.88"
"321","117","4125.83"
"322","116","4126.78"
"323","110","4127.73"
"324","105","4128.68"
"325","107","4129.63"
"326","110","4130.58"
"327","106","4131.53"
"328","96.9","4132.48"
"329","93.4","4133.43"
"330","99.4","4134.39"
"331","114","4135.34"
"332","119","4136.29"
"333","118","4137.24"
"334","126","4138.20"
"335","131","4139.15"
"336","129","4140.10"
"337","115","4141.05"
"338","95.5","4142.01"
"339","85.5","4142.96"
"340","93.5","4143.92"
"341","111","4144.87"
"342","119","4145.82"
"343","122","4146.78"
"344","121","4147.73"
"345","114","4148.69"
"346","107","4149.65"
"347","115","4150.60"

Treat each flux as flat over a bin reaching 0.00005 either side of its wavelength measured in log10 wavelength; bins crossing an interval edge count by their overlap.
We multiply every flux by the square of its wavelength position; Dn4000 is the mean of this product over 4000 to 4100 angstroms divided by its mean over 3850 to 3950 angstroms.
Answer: 2.01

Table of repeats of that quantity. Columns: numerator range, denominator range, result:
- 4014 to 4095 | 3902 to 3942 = 2.26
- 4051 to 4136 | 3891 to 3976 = 2.25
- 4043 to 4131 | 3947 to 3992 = 1.87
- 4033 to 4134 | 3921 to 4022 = 1.73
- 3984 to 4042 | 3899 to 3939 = 2.02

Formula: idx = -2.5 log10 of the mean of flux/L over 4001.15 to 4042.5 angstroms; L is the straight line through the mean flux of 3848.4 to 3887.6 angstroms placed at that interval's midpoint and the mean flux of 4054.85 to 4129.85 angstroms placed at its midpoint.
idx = -0.10 mag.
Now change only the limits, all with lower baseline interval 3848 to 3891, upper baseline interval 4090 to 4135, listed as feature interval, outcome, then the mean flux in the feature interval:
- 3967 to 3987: 0.43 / 55.5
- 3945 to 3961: 0.14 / 67.6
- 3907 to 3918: -0.07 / 72.2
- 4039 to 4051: -0.03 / 99.8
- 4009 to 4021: -0.11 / 99.9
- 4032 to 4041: -0.14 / 108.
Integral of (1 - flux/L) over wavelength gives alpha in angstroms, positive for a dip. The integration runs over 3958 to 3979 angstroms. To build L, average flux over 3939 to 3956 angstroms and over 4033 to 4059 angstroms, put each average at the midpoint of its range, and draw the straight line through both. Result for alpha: 8.3 angstroms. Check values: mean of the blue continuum 58.6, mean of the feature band 41.3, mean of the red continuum 105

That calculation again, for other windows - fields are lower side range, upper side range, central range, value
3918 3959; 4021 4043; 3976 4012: -3.8 angstroms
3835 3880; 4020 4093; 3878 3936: 9.8 angstroms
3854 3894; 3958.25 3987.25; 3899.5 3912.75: -3.3 angstroms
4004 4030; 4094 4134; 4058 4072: 0.3 angstroms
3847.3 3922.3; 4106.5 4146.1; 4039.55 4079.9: -1.5 angstroms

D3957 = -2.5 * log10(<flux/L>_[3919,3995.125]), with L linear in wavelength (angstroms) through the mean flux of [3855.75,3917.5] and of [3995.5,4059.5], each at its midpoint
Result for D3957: 0.468 mag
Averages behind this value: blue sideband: 63.6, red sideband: 102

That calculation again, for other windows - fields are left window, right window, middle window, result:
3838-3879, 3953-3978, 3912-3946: 0.149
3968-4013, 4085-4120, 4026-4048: -0.103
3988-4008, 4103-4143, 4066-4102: -0.024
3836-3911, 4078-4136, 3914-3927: 0.187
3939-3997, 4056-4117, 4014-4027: -0.216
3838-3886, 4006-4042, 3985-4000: 0.004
